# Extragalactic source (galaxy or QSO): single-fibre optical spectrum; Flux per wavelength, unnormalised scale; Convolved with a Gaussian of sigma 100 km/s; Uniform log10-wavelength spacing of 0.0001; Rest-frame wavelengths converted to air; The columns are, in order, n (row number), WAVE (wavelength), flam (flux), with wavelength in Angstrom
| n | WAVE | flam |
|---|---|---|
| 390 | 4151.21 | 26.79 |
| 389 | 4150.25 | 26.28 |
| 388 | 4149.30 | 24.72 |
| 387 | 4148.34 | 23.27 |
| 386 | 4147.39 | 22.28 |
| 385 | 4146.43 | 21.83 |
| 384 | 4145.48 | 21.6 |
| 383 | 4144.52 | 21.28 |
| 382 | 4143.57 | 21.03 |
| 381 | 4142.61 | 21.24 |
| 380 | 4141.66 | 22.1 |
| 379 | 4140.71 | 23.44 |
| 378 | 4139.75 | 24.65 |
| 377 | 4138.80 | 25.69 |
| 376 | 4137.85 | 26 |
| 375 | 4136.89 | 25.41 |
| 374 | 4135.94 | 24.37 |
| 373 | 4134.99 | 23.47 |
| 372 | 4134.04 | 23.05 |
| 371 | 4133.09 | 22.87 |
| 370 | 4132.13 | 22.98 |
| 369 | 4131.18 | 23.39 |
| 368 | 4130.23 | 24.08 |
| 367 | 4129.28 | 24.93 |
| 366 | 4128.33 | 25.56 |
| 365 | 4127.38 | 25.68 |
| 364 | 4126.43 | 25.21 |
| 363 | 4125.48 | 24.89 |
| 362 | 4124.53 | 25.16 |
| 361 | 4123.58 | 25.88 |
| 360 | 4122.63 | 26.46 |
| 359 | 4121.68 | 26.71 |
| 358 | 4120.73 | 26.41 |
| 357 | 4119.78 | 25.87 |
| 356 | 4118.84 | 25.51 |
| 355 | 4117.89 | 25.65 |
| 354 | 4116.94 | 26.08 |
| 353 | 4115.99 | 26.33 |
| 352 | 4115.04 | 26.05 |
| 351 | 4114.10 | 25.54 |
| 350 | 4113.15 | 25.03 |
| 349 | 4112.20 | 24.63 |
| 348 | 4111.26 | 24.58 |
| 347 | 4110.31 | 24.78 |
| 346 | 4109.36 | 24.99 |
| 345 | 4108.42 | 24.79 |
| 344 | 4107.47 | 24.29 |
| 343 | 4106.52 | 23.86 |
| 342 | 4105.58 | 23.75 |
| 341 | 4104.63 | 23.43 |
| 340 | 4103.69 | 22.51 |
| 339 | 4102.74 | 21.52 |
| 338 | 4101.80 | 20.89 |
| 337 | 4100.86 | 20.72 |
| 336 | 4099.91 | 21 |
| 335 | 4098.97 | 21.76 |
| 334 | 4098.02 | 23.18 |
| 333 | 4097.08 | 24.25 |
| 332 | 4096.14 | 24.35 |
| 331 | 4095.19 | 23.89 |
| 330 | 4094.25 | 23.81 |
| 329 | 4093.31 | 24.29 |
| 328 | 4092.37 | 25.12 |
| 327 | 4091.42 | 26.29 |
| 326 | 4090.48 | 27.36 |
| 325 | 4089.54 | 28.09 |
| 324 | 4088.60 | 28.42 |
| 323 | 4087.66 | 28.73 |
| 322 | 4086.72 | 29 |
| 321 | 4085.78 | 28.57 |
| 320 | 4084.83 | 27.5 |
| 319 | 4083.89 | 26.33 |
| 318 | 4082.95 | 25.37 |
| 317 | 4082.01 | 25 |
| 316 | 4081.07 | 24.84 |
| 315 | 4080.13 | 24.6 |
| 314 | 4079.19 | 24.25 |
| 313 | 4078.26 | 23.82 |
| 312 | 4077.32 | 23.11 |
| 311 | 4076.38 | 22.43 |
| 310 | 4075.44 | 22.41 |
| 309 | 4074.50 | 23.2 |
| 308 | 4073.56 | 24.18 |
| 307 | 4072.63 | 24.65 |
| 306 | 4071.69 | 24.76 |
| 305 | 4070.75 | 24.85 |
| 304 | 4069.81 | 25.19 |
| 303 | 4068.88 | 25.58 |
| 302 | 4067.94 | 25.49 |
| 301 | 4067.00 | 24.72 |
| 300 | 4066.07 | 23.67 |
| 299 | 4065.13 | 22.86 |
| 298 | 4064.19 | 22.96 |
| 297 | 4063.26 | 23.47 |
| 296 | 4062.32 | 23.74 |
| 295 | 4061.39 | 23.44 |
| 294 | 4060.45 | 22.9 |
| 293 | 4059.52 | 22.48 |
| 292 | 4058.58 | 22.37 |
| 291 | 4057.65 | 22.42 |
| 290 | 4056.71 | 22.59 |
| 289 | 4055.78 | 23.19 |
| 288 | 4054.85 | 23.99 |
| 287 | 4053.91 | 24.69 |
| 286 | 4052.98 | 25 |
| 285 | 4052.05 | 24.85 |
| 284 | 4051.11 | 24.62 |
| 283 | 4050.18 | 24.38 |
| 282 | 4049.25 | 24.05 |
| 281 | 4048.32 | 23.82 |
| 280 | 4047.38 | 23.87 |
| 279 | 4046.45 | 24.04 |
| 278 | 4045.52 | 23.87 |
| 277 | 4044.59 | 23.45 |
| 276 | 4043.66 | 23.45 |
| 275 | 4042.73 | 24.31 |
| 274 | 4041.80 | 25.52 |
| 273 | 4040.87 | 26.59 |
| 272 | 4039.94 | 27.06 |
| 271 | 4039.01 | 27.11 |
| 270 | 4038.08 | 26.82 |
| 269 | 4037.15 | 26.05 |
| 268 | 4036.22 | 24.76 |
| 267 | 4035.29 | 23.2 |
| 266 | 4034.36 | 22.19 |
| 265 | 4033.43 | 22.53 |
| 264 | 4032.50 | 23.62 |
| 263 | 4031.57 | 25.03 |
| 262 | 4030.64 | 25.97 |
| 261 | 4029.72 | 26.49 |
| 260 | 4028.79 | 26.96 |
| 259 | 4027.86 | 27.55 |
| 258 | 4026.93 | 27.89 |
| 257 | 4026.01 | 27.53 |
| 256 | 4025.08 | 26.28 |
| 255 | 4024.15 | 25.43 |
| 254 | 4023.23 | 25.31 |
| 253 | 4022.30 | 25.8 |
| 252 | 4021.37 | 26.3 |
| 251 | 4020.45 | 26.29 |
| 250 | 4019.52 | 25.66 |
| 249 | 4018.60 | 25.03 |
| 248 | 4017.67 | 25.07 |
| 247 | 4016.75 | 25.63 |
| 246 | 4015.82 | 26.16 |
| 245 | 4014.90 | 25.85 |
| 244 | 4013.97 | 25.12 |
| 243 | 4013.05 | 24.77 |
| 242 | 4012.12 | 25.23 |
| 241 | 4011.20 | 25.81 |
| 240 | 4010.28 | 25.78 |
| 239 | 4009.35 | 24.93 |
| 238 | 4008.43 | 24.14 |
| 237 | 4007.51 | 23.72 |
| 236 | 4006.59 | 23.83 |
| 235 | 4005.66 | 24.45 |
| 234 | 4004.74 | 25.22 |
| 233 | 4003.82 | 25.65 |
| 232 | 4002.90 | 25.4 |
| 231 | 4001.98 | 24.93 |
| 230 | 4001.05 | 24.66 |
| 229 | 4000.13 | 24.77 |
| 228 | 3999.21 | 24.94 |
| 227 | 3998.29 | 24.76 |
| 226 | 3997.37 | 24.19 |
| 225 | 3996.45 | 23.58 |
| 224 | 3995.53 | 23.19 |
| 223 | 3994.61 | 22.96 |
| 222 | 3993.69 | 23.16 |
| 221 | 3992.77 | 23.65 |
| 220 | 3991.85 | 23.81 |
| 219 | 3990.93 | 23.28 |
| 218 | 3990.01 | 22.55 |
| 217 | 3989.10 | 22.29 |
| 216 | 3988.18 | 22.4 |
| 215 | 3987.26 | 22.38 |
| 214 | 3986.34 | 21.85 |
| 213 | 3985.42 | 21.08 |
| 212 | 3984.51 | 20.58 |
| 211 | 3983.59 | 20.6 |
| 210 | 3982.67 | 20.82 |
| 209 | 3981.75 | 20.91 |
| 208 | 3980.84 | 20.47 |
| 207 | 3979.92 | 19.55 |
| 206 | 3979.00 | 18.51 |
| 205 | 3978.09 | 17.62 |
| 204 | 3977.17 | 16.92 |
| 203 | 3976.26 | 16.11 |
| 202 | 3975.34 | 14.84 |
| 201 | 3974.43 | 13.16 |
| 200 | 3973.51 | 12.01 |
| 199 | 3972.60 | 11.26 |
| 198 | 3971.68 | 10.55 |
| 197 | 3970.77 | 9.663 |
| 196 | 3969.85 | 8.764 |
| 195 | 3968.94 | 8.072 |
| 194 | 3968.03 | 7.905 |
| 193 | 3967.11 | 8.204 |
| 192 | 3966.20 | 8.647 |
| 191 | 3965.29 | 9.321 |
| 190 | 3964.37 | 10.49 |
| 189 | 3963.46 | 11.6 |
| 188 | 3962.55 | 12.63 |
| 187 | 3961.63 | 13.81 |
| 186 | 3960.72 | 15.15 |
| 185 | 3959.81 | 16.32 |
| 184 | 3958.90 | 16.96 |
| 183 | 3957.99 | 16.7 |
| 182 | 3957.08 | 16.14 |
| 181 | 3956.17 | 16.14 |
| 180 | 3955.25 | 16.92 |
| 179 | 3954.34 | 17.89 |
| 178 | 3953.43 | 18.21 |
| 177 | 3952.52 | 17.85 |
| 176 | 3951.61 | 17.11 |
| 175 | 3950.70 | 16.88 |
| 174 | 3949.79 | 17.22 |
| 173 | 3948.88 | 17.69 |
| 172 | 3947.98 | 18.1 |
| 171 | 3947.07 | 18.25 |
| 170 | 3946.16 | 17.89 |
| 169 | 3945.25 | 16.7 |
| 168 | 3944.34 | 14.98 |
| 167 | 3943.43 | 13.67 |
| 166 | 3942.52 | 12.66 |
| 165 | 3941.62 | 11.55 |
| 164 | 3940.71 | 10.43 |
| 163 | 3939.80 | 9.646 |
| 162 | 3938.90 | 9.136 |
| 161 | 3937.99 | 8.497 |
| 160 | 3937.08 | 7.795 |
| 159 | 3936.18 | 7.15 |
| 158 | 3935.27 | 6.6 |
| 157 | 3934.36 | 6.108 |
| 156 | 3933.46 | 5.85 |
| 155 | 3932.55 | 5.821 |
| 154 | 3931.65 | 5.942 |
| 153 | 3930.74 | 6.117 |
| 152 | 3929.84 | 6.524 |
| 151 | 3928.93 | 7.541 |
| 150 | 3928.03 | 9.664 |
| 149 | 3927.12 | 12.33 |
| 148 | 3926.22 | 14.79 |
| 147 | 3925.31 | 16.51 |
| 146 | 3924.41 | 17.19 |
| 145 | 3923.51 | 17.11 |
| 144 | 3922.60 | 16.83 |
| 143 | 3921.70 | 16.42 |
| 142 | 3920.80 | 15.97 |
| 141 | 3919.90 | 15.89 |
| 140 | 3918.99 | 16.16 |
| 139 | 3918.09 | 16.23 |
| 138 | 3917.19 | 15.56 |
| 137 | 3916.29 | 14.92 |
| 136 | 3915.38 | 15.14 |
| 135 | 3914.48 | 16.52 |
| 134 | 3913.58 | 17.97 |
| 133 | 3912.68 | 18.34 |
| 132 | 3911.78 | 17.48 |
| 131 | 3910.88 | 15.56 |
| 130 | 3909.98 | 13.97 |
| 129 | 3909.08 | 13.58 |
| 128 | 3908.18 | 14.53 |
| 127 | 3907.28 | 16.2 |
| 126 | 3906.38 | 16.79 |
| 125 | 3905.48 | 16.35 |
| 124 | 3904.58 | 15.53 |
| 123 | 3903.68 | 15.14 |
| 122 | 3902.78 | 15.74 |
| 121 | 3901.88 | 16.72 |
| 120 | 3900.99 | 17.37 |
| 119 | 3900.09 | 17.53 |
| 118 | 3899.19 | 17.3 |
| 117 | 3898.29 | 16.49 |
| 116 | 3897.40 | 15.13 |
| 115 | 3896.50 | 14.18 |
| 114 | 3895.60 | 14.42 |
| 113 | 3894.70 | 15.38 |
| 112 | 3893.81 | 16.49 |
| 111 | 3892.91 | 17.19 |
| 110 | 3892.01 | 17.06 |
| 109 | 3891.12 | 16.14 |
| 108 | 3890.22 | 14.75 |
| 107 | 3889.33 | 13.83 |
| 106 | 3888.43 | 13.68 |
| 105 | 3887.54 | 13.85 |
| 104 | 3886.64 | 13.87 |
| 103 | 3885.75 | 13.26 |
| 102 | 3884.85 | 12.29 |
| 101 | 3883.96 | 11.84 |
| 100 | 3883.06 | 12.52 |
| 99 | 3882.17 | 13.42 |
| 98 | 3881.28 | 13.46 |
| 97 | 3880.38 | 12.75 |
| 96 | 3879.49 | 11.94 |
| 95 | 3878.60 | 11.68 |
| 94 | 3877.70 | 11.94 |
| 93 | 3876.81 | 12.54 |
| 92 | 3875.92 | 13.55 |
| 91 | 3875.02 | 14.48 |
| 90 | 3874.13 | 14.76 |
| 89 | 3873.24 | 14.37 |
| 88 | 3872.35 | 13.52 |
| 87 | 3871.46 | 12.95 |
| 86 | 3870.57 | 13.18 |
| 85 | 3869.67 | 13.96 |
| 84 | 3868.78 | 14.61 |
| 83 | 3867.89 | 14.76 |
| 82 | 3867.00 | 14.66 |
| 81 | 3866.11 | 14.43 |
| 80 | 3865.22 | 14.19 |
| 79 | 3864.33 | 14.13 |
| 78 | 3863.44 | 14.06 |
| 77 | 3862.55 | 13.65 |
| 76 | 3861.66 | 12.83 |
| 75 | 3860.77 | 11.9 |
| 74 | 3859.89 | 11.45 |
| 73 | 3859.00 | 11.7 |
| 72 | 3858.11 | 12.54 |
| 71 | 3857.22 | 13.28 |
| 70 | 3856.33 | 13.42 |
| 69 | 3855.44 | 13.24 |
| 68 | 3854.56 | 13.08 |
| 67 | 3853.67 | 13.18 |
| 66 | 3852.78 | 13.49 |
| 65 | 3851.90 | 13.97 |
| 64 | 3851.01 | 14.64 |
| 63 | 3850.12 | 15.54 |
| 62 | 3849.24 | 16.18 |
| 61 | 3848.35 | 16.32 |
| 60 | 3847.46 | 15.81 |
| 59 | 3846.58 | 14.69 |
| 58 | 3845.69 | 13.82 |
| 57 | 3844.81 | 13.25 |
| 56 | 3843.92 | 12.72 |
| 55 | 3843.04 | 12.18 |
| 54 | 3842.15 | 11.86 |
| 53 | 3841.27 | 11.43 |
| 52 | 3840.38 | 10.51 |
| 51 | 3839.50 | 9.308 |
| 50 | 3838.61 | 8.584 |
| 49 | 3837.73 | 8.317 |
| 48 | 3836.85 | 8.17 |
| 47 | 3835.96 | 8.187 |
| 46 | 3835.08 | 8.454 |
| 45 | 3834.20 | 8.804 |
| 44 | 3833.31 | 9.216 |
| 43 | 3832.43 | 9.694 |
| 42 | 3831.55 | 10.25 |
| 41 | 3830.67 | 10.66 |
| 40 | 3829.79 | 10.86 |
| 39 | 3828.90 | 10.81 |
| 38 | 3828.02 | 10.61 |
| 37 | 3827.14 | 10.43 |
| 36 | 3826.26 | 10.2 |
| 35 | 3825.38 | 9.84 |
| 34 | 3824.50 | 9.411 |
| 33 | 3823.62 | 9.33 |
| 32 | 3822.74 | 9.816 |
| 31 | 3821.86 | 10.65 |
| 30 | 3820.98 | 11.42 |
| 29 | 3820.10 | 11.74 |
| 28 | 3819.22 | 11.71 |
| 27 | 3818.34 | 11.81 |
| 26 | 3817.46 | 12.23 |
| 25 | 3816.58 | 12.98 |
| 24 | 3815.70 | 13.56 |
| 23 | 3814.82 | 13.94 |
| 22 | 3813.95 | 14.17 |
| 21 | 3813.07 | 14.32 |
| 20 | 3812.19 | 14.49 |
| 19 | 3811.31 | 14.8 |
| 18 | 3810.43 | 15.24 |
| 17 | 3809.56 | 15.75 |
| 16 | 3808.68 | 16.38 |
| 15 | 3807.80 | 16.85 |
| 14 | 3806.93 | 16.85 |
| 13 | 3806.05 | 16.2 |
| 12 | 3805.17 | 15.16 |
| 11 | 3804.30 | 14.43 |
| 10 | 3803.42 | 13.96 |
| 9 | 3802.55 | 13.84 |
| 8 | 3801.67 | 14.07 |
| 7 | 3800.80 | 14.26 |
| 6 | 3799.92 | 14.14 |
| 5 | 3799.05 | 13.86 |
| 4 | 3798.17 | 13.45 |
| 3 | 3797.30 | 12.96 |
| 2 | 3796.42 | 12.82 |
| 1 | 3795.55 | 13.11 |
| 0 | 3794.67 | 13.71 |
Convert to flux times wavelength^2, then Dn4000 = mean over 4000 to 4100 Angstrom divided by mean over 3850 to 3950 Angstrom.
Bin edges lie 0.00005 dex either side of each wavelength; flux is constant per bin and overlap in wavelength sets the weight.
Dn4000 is 1.95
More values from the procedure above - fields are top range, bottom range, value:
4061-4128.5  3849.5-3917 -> 1.91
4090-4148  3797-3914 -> 2.04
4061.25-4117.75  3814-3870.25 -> 2.30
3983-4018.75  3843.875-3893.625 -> 1.86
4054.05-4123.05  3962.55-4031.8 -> 1.20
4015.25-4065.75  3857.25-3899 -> 1.94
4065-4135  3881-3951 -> 1.94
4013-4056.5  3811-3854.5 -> 2.36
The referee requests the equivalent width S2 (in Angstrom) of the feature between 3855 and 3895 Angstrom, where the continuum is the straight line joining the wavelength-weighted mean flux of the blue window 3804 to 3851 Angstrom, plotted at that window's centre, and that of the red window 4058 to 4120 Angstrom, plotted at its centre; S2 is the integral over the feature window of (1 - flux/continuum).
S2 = 2.3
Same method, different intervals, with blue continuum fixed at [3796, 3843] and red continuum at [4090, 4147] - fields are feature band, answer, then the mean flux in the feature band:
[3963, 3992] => 4.0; 16.1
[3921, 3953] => 8.4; 12.5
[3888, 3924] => -0.8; 15.9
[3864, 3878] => 0.3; 13.9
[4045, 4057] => -1.5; 24.1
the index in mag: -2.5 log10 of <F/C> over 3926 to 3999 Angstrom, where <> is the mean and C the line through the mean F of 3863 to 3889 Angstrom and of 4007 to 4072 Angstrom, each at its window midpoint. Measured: 0.29 mag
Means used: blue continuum 13.5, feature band 15.2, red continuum 24.8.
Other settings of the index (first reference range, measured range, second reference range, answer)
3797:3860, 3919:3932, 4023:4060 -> 0.36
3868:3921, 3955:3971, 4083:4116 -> 0.41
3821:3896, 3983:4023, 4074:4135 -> -0.22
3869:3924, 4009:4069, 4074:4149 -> -0.17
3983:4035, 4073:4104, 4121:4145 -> -0.01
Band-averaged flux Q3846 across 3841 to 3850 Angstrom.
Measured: 13.9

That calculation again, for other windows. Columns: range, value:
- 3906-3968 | 13.6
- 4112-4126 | 25.8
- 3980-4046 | 24.5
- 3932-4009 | 16.9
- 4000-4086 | 24.8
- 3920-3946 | 11.2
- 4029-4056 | 24.7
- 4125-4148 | 23.6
